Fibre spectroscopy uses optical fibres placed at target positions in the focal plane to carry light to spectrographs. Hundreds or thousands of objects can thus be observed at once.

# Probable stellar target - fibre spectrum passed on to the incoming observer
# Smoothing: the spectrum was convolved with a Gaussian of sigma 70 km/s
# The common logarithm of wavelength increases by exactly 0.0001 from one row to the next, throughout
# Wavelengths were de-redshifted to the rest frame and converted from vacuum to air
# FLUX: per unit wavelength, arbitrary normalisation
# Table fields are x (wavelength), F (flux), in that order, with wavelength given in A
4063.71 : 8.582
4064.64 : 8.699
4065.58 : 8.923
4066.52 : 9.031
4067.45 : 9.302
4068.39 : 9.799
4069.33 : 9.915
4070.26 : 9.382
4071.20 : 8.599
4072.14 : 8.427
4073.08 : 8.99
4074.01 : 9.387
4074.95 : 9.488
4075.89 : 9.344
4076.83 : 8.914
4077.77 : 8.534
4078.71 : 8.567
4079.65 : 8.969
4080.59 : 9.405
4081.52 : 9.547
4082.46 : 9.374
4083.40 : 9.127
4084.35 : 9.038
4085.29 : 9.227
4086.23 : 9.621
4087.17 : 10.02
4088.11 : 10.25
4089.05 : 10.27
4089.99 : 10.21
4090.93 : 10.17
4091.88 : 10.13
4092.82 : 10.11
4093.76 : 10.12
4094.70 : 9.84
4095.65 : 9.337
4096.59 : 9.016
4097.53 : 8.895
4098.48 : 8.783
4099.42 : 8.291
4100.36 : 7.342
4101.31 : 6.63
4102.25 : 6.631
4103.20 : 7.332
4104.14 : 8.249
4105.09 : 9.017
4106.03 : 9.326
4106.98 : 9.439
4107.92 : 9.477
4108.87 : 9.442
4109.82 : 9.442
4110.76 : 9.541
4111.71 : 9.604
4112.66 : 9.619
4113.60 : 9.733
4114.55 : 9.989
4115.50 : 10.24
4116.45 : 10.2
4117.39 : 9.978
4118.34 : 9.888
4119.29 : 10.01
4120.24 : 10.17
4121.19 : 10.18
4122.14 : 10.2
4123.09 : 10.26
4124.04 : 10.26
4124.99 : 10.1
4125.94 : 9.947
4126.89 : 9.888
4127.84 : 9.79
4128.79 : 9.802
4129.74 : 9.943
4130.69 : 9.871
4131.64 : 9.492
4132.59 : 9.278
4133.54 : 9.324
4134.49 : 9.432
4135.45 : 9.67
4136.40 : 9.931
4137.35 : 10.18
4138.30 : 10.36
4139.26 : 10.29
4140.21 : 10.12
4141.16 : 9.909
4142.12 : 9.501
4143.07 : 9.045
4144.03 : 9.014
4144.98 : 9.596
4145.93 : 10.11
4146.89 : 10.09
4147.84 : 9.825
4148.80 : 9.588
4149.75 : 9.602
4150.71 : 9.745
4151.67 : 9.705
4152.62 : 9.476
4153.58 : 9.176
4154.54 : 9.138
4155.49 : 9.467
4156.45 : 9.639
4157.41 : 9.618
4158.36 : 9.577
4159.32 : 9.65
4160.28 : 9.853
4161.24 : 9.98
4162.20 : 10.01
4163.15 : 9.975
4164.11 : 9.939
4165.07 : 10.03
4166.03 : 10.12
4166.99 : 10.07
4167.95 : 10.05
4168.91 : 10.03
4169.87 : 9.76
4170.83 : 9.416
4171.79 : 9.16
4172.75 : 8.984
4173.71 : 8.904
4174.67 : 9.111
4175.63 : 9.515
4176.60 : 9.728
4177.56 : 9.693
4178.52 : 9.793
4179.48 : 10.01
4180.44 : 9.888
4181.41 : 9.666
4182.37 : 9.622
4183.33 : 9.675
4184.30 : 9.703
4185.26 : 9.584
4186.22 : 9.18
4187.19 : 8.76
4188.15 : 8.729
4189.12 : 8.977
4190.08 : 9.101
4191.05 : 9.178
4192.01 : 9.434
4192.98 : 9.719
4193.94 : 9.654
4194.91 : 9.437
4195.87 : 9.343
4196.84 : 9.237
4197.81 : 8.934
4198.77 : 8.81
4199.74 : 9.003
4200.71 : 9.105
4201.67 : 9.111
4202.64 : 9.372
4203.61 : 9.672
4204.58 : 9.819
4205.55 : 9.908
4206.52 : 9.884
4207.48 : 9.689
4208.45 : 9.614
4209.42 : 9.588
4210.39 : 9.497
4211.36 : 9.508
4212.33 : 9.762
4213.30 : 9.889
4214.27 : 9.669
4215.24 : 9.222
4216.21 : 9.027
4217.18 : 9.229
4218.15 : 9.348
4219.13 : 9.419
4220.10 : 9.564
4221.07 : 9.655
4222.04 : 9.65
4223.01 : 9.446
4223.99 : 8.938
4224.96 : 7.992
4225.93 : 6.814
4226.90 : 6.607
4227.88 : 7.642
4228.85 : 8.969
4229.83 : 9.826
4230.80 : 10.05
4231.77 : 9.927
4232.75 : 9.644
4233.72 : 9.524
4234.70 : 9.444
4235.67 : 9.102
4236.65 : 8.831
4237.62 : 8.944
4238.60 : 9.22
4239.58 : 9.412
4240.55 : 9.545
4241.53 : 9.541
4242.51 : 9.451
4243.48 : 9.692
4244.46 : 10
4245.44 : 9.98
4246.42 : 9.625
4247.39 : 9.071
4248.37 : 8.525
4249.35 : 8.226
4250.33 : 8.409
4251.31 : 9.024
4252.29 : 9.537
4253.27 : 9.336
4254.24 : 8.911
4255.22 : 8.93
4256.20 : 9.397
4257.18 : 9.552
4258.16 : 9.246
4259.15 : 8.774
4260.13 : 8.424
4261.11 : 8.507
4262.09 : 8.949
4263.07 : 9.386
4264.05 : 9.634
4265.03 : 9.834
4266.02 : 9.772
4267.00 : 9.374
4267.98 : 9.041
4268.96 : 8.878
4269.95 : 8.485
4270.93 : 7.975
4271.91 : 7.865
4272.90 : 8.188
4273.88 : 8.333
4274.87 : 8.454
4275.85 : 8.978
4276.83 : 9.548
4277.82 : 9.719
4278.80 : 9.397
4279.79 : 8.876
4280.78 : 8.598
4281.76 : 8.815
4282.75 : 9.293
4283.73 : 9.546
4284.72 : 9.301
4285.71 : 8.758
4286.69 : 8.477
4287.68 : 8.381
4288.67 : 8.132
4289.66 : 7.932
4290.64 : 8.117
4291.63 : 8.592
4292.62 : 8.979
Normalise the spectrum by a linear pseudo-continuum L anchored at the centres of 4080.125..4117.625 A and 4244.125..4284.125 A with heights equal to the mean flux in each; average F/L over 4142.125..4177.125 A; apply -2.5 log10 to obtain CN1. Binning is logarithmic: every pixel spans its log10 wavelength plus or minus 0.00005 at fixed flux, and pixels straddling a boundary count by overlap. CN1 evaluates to -0.050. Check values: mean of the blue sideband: 9.3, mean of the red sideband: 9.03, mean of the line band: 9.63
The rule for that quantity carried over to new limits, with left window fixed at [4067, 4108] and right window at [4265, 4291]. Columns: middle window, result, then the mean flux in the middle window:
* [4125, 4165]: -0.08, 9.73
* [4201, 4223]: -0.07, 9.55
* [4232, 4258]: -0.05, 9.27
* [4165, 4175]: -0.07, 9.59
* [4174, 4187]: -0.07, 9.6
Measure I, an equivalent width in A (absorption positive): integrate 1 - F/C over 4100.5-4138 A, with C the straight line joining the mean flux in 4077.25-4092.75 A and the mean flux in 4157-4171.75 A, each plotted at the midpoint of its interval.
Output 0.6 A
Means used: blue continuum 9.54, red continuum 9.85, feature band 9.51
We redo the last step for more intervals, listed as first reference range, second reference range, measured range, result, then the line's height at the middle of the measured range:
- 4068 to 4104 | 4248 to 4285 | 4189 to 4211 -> -0.9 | 9.03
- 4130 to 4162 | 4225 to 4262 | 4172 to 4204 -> 0.2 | 9.41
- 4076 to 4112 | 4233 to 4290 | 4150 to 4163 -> -0.8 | 9.1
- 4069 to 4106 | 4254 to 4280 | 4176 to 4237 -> -2.0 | 9.02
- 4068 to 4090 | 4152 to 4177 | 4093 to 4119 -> 0.9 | 9.43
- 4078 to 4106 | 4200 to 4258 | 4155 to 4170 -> -1.1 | 9.18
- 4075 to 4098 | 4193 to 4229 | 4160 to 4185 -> -1.1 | 9.29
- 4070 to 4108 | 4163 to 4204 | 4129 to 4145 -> -0.7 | 9.28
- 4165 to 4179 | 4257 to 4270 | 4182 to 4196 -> 0.3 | 9.52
